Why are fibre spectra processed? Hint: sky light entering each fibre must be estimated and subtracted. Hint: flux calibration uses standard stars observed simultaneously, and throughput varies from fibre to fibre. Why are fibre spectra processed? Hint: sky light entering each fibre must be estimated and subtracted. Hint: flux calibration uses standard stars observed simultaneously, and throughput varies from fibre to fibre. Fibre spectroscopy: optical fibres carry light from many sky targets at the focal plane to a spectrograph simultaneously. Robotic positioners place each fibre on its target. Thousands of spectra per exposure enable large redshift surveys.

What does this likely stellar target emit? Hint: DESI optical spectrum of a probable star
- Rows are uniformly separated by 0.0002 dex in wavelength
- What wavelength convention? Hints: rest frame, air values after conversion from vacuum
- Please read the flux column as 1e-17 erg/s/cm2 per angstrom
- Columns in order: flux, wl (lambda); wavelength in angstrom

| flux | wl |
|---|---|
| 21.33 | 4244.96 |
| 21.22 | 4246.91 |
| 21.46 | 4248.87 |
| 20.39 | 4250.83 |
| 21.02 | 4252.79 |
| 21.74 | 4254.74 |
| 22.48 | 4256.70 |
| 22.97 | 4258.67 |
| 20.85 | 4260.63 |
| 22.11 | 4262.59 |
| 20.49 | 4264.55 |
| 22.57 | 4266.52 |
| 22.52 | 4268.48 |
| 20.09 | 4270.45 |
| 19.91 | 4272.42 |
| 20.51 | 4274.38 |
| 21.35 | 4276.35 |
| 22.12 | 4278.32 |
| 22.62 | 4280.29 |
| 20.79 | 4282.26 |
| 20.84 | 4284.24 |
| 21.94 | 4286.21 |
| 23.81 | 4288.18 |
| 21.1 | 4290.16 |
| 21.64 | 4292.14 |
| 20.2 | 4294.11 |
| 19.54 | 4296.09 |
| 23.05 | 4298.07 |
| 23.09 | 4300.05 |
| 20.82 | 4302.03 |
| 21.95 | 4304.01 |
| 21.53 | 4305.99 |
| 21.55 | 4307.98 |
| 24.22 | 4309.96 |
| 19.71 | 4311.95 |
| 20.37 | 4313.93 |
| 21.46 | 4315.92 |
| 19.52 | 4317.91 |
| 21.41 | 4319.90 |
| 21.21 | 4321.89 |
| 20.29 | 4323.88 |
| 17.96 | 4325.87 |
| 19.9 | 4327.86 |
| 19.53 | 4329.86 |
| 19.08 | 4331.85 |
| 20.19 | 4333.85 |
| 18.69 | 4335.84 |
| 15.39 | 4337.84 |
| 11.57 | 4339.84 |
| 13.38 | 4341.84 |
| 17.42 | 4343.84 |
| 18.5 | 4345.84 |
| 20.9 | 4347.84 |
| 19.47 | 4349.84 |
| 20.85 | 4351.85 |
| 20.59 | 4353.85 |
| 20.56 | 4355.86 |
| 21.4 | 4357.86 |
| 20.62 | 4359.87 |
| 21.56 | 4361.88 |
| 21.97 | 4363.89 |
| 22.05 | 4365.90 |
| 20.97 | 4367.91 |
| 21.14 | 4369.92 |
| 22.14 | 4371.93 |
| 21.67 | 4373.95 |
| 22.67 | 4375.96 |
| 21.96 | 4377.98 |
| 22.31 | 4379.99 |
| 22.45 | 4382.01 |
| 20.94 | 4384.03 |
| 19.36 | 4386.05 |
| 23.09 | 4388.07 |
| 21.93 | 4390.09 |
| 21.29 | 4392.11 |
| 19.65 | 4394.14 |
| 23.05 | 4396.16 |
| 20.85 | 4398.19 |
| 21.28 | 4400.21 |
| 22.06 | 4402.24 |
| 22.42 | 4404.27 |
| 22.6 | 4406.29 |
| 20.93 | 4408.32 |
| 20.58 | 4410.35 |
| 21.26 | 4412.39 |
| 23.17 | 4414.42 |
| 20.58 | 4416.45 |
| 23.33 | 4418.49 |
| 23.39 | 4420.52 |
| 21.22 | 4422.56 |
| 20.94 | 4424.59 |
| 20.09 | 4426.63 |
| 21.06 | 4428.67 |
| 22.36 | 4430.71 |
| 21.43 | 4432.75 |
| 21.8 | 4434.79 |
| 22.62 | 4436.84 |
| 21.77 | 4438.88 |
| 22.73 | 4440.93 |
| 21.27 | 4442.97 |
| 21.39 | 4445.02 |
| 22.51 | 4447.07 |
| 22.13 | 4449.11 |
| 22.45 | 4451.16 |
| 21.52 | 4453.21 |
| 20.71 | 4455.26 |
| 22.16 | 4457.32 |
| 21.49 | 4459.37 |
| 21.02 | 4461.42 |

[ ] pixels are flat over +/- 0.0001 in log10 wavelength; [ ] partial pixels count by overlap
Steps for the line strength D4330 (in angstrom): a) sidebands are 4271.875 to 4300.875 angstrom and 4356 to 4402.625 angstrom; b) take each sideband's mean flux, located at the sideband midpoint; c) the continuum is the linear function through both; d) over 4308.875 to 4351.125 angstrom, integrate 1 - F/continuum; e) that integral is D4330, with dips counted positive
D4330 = 4.8 angstrom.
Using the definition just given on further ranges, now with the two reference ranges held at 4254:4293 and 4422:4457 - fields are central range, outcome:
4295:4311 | -0.2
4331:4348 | 3.6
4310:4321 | 0.4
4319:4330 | 0.8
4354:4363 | 0.3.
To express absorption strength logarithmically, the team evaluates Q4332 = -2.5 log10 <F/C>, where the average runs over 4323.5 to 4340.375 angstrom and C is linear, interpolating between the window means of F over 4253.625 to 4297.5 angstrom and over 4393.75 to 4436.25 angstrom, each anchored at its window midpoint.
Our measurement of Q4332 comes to 0.19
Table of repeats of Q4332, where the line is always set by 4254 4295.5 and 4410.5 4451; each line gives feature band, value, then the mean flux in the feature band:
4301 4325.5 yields 0.026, 21.1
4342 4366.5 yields 0.076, 20.2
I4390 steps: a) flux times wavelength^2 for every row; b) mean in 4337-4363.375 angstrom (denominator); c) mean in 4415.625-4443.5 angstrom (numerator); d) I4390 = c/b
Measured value 1.21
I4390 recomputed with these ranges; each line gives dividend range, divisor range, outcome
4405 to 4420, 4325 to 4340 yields 1.25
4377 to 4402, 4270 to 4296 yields 1.06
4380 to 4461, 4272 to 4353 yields 1.13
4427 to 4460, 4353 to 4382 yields 1.05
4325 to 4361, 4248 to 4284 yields 0.90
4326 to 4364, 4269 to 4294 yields 0.91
